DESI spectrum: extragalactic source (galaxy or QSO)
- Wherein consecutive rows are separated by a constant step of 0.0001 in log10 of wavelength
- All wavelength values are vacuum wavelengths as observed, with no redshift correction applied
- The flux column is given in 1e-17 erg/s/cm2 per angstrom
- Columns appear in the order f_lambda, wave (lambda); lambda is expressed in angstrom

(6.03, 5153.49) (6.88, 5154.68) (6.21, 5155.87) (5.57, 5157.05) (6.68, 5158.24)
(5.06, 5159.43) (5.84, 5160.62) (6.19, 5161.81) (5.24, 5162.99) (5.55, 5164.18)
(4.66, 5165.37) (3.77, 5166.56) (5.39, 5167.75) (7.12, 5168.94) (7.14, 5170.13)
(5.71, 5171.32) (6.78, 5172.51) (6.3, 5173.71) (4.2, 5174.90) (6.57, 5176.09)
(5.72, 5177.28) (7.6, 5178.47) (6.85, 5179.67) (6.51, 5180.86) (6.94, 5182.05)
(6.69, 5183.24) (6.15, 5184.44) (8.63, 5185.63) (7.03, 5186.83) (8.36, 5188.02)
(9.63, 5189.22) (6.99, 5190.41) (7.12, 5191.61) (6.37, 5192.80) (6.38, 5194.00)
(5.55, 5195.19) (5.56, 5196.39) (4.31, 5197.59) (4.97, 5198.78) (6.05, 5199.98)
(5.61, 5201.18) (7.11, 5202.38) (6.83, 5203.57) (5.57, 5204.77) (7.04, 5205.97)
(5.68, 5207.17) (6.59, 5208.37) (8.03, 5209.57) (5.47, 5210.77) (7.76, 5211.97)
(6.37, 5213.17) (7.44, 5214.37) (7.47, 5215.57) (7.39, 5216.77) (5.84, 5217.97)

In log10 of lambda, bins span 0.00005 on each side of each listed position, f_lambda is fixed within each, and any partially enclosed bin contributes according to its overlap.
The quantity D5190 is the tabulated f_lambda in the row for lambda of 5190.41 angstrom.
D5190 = 6.99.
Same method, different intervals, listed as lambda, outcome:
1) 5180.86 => 6.51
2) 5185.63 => 8.63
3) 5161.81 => 6.19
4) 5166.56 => 3.77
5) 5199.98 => 6.05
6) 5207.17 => 5.68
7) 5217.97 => 5.84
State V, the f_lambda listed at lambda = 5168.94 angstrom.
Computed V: 7.12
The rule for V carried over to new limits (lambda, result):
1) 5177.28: 5.72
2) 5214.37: 7.44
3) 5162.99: 5.24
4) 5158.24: 6.68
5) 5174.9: 4.2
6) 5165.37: 4.66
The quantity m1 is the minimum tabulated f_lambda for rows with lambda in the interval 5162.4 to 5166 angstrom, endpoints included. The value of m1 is 4.66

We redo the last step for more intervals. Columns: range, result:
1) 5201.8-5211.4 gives 5.47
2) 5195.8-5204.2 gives 4.31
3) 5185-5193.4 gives 6.37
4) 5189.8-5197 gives 5.55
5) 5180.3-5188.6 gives 6.15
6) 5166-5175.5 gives 3.77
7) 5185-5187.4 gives 7.03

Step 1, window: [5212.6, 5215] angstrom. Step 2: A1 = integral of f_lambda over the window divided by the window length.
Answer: 6.92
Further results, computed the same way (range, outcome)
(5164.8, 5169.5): 5.22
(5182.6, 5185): 6.43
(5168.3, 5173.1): 6.68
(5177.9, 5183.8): 6.92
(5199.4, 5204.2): 6.4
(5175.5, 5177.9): 6.17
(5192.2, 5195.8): 6.11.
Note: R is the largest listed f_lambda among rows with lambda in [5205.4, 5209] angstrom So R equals 7.04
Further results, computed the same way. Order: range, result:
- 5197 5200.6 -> 6.05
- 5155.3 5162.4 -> 6.68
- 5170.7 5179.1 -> 7.6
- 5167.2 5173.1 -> 7.14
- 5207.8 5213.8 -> 8.03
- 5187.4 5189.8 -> 9.63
